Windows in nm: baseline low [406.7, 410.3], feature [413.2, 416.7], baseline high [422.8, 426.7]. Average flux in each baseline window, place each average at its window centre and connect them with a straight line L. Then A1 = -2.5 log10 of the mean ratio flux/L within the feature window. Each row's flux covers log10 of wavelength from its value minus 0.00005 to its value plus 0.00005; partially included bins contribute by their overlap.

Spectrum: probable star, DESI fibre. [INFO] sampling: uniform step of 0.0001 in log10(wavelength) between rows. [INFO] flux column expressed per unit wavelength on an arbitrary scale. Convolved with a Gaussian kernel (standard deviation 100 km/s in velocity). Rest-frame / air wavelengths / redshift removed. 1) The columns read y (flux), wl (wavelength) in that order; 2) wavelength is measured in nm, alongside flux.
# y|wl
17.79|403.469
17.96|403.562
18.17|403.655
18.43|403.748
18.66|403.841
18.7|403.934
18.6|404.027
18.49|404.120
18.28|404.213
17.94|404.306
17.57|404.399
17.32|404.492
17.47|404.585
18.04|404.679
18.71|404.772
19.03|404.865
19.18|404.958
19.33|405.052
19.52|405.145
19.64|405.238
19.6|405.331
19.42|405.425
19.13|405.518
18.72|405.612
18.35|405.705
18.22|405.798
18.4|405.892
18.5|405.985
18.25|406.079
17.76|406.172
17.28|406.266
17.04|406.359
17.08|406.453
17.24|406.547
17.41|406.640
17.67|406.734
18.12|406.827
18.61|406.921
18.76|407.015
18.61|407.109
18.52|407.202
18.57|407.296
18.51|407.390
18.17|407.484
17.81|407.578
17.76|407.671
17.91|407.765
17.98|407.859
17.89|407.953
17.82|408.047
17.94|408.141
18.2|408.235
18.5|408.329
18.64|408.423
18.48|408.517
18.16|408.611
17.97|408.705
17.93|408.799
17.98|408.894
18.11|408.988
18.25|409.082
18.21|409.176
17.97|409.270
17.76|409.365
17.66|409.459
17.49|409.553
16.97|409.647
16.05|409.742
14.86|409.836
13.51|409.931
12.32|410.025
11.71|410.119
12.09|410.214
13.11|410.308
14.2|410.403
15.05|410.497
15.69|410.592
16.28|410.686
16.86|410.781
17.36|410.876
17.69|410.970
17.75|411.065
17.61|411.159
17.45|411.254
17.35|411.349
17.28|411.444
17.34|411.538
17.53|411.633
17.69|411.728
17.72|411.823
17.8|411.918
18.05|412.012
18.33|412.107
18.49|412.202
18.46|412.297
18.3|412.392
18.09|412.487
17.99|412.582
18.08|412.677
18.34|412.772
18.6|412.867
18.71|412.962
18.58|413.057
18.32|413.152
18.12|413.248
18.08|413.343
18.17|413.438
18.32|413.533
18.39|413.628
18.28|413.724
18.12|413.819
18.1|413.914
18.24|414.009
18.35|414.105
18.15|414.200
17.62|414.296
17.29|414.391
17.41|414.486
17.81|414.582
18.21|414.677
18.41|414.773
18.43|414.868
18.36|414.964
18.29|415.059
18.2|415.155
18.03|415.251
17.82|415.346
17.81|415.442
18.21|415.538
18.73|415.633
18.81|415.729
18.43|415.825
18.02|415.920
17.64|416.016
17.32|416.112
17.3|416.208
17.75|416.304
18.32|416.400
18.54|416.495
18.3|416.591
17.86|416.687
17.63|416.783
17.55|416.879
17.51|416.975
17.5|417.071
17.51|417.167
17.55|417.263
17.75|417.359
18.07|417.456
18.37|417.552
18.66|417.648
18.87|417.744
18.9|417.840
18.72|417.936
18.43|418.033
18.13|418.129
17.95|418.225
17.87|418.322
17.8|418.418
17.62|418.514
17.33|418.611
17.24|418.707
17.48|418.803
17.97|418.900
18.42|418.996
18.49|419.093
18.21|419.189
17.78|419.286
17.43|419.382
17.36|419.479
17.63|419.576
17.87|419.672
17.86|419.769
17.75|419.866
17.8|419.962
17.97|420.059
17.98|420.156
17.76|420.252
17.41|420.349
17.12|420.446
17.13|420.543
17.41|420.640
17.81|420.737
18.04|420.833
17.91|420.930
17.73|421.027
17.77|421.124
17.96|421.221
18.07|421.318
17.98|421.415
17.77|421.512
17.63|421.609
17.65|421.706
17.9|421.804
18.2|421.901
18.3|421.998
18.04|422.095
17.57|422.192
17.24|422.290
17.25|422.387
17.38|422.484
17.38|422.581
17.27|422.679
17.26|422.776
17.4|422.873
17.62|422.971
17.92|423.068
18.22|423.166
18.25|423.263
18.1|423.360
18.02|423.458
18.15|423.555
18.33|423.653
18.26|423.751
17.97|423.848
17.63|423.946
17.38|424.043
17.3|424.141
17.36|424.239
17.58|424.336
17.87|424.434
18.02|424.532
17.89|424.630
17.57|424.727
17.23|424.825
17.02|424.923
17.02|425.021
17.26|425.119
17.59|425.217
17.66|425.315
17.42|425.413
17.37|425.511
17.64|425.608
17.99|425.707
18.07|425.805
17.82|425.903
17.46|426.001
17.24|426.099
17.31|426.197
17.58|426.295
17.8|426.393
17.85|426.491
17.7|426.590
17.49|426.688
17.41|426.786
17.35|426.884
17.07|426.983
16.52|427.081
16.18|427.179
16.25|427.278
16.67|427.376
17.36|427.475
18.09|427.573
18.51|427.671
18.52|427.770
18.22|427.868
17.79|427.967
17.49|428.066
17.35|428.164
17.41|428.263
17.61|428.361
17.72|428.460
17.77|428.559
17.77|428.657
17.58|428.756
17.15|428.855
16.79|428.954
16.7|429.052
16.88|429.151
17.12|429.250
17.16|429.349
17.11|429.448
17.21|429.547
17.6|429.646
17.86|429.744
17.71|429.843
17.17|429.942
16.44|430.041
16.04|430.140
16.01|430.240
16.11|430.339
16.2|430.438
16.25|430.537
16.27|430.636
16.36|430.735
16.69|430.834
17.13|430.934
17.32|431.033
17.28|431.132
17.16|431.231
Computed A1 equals -0.04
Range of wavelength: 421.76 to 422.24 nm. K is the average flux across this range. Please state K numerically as 18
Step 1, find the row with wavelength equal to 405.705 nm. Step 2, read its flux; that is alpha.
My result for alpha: 18.35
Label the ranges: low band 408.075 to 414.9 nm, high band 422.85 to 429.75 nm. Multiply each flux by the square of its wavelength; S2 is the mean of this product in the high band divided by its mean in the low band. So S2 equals 1.1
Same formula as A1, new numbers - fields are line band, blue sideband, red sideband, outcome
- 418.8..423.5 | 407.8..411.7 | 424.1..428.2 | -0.03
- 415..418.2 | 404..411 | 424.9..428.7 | -0.03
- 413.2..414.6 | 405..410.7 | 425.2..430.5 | -0.04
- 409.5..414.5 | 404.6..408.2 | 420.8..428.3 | 0.06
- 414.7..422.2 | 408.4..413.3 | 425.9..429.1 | -0.04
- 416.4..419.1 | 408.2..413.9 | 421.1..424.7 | -0.03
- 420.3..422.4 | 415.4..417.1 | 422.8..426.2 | 0.00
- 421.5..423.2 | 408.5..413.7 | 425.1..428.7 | -0.01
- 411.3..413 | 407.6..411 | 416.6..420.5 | -0.06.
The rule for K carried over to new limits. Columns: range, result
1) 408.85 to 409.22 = 18.2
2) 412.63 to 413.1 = 18.5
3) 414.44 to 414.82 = 17.9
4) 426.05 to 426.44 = 17.5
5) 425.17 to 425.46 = 17.5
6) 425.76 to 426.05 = 17.8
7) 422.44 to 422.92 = 17.3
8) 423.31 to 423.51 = 18.1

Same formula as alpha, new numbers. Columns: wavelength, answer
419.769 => 17.86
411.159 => 17.61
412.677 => 18.08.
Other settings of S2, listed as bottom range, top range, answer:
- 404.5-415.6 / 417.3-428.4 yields 1.06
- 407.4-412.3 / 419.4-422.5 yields 1.10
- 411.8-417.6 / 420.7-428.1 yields 1.02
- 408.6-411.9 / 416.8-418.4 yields 1.13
